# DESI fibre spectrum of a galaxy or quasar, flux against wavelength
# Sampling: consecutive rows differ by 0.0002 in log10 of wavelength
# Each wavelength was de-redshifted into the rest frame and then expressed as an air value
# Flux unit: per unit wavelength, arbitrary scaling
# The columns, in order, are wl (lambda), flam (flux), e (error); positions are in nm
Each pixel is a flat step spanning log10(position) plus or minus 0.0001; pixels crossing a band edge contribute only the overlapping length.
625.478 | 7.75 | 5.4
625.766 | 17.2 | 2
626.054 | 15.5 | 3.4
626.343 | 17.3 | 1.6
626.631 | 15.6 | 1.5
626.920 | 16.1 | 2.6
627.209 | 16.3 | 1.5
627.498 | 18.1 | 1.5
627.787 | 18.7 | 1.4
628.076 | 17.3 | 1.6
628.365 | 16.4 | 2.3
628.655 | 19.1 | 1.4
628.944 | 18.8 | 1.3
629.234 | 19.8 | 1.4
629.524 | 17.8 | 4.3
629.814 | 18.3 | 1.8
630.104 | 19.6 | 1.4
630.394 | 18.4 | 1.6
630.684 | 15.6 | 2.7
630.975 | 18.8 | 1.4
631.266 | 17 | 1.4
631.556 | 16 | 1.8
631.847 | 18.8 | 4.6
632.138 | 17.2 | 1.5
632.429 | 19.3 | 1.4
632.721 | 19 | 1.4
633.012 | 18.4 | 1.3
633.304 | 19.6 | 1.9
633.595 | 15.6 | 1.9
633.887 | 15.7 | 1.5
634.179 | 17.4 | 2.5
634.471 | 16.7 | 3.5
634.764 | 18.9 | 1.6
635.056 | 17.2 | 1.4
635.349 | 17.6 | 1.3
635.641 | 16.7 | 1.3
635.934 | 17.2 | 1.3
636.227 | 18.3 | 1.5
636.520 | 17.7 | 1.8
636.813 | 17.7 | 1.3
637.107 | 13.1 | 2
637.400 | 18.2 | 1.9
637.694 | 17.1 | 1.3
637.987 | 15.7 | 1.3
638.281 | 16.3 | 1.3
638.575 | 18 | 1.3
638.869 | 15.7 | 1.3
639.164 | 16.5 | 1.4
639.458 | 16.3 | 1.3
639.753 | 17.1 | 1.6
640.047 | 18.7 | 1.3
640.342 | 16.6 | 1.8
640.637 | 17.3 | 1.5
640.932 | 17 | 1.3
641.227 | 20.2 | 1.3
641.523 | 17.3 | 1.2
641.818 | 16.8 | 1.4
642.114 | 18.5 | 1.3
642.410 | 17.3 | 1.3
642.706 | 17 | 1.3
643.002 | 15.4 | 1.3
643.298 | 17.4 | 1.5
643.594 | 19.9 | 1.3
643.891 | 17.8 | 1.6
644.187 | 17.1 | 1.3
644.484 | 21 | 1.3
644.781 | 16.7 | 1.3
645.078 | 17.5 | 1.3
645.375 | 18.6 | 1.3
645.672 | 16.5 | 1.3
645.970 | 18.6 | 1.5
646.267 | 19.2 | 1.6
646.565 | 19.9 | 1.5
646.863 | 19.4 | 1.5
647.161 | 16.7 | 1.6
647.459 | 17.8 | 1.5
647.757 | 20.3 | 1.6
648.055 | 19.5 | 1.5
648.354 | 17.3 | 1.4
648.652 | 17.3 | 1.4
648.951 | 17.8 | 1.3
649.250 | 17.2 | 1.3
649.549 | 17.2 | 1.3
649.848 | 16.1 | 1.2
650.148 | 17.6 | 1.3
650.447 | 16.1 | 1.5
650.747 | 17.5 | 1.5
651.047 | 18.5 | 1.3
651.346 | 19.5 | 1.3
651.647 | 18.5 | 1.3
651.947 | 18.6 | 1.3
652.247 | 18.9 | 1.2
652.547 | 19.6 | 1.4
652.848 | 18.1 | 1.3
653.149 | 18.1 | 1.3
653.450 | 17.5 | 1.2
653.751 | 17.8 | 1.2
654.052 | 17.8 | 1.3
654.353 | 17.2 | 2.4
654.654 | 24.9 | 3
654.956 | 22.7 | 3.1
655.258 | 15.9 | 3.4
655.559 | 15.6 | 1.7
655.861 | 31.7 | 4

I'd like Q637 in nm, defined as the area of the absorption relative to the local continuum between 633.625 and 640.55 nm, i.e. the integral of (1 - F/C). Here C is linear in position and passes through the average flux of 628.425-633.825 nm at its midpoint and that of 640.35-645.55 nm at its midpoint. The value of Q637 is 0.38 nm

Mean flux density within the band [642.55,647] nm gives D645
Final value 18.1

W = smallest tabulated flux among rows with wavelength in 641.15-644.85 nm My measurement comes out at 15.4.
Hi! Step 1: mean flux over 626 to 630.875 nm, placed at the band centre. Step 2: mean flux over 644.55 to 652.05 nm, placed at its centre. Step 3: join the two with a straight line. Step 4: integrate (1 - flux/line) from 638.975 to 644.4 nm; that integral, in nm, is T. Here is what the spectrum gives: 0.123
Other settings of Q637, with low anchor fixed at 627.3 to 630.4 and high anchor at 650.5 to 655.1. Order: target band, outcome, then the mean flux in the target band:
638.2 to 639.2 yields 0.10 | 16.7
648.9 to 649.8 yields 0.08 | 17.2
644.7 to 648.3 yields 0.08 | 18.4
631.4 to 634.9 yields 0.14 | 17.7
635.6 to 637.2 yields 0.14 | 16.9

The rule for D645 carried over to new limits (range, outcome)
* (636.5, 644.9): 17.3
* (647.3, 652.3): 18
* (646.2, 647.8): 18.8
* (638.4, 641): 17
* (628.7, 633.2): 18.2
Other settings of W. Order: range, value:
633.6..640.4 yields 13.1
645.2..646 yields 16.5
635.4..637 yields 16.7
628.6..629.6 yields 17.8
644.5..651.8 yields 16.1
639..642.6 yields 16.3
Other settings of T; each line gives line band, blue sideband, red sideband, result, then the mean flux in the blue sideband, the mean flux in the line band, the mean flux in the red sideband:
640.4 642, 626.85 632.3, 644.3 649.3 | 0.04 nm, 17.8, 17.7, 18.3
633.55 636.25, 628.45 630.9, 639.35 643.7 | 0.13 nm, 18.4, 17.1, 17.5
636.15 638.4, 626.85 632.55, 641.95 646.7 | 0.15 nm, 17.9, 16.7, 18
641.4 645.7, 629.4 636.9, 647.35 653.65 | 0.05 nm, 17.7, 17.7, 18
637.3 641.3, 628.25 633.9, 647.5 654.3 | 0.20 nm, 18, 17.1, 18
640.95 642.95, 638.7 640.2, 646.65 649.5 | -0.05 nm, 16.9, 17.7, 18.2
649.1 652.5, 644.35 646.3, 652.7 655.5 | 0.13 nm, 18.2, 17.8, 18.8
